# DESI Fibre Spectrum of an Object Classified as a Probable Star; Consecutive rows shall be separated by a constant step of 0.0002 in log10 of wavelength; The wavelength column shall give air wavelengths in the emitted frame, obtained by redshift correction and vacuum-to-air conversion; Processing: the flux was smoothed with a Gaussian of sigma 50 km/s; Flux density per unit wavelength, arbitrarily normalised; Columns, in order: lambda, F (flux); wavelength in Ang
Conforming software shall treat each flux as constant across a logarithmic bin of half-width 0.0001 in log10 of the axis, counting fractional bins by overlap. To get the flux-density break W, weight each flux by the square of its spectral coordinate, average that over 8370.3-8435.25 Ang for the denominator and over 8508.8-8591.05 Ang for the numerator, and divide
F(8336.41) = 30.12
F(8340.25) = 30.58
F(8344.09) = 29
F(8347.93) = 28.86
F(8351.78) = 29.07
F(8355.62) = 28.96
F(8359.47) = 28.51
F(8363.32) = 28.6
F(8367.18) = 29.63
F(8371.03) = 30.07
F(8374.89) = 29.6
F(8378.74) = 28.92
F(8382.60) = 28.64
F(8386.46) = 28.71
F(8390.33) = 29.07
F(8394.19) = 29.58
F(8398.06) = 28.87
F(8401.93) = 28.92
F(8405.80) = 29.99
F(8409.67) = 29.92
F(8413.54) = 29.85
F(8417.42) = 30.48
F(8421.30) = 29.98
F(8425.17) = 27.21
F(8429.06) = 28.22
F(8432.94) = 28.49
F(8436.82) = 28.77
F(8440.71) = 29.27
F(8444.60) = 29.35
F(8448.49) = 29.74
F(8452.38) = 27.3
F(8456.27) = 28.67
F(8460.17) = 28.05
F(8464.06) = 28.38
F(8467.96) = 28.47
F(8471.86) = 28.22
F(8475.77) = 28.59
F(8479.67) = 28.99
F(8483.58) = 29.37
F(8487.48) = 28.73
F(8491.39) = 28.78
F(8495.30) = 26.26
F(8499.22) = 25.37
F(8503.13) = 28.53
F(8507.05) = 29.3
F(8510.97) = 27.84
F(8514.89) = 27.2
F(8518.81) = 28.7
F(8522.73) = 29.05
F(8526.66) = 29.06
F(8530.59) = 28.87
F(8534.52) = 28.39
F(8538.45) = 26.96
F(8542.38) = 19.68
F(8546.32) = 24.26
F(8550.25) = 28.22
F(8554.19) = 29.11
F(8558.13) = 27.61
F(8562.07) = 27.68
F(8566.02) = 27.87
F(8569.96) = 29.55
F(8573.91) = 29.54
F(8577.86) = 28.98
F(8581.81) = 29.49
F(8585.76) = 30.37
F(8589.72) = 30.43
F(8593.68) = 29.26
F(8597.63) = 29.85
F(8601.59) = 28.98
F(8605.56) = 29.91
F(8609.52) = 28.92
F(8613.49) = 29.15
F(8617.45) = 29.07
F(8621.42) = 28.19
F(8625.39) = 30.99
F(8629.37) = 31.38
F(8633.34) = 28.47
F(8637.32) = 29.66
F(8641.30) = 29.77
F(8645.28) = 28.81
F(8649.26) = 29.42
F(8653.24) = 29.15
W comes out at 0.99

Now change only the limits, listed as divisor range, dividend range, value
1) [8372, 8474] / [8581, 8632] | 1.07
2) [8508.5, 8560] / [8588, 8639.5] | 1.10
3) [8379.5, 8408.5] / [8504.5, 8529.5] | 1.01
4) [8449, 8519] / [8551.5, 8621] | 1.06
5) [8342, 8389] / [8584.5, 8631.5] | 1.08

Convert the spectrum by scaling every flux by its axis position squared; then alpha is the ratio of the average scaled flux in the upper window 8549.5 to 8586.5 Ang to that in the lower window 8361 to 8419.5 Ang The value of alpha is 1.02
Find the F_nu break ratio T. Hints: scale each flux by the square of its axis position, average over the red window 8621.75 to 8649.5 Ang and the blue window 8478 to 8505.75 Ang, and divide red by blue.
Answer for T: 1.1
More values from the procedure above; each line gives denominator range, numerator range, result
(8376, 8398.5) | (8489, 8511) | 0.98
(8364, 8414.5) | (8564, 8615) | 1.05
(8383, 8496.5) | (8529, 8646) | 1.03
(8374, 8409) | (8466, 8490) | 1.01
